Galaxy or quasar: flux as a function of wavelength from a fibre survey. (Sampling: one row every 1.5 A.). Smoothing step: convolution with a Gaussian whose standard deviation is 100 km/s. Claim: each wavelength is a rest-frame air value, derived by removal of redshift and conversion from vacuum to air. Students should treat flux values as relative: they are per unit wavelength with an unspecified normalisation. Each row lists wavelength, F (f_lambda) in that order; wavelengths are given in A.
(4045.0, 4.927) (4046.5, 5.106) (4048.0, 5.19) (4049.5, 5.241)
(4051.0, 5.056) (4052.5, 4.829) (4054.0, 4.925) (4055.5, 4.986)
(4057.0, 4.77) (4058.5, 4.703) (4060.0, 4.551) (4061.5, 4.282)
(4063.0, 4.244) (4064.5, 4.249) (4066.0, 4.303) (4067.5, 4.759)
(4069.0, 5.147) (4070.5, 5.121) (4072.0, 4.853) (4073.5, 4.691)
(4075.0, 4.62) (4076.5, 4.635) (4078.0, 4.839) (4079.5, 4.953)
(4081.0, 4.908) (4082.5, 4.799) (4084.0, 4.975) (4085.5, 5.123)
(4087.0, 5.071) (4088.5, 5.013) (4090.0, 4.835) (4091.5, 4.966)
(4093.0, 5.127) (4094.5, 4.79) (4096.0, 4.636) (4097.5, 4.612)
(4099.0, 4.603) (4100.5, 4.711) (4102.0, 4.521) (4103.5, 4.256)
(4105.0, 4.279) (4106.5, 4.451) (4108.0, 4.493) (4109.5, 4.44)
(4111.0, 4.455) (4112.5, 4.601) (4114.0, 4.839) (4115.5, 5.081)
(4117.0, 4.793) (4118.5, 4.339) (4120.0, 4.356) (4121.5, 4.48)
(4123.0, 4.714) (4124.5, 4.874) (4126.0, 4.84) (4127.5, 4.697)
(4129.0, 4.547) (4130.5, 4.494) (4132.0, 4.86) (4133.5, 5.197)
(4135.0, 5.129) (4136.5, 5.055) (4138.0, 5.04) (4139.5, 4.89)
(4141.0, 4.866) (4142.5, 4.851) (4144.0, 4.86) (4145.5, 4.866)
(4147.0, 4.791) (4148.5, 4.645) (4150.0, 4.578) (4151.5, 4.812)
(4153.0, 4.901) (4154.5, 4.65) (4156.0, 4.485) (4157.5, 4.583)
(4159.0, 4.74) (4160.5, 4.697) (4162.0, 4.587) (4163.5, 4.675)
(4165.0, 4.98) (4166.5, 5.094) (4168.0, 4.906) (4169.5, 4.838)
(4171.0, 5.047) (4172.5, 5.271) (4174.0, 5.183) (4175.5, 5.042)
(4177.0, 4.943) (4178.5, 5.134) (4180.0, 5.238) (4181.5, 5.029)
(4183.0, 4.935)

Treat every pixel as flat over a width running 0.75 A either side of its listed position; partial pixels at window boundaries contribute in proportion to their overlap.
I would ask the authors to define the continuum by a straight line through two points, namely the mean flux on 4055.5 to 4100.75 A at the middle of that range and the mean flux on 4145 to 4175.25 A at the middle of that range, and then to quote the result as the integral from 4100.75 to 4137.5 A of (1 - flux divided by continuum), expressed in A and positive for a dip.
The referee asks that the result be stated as 1.0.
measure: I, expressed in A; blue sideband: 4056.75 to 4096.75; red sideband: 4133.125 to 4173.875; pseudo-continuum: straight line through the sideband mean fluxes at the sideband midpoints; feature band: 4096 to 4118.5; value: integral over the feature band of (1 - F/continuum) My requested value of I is 1.1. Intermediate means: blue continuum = 4.78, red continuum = 4.86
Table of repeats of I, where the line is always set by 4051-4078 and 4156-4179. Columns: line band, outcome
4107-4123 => 0.7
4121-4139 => 0.0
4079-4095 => -0.7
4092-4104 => 0.2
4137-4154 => 0.1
